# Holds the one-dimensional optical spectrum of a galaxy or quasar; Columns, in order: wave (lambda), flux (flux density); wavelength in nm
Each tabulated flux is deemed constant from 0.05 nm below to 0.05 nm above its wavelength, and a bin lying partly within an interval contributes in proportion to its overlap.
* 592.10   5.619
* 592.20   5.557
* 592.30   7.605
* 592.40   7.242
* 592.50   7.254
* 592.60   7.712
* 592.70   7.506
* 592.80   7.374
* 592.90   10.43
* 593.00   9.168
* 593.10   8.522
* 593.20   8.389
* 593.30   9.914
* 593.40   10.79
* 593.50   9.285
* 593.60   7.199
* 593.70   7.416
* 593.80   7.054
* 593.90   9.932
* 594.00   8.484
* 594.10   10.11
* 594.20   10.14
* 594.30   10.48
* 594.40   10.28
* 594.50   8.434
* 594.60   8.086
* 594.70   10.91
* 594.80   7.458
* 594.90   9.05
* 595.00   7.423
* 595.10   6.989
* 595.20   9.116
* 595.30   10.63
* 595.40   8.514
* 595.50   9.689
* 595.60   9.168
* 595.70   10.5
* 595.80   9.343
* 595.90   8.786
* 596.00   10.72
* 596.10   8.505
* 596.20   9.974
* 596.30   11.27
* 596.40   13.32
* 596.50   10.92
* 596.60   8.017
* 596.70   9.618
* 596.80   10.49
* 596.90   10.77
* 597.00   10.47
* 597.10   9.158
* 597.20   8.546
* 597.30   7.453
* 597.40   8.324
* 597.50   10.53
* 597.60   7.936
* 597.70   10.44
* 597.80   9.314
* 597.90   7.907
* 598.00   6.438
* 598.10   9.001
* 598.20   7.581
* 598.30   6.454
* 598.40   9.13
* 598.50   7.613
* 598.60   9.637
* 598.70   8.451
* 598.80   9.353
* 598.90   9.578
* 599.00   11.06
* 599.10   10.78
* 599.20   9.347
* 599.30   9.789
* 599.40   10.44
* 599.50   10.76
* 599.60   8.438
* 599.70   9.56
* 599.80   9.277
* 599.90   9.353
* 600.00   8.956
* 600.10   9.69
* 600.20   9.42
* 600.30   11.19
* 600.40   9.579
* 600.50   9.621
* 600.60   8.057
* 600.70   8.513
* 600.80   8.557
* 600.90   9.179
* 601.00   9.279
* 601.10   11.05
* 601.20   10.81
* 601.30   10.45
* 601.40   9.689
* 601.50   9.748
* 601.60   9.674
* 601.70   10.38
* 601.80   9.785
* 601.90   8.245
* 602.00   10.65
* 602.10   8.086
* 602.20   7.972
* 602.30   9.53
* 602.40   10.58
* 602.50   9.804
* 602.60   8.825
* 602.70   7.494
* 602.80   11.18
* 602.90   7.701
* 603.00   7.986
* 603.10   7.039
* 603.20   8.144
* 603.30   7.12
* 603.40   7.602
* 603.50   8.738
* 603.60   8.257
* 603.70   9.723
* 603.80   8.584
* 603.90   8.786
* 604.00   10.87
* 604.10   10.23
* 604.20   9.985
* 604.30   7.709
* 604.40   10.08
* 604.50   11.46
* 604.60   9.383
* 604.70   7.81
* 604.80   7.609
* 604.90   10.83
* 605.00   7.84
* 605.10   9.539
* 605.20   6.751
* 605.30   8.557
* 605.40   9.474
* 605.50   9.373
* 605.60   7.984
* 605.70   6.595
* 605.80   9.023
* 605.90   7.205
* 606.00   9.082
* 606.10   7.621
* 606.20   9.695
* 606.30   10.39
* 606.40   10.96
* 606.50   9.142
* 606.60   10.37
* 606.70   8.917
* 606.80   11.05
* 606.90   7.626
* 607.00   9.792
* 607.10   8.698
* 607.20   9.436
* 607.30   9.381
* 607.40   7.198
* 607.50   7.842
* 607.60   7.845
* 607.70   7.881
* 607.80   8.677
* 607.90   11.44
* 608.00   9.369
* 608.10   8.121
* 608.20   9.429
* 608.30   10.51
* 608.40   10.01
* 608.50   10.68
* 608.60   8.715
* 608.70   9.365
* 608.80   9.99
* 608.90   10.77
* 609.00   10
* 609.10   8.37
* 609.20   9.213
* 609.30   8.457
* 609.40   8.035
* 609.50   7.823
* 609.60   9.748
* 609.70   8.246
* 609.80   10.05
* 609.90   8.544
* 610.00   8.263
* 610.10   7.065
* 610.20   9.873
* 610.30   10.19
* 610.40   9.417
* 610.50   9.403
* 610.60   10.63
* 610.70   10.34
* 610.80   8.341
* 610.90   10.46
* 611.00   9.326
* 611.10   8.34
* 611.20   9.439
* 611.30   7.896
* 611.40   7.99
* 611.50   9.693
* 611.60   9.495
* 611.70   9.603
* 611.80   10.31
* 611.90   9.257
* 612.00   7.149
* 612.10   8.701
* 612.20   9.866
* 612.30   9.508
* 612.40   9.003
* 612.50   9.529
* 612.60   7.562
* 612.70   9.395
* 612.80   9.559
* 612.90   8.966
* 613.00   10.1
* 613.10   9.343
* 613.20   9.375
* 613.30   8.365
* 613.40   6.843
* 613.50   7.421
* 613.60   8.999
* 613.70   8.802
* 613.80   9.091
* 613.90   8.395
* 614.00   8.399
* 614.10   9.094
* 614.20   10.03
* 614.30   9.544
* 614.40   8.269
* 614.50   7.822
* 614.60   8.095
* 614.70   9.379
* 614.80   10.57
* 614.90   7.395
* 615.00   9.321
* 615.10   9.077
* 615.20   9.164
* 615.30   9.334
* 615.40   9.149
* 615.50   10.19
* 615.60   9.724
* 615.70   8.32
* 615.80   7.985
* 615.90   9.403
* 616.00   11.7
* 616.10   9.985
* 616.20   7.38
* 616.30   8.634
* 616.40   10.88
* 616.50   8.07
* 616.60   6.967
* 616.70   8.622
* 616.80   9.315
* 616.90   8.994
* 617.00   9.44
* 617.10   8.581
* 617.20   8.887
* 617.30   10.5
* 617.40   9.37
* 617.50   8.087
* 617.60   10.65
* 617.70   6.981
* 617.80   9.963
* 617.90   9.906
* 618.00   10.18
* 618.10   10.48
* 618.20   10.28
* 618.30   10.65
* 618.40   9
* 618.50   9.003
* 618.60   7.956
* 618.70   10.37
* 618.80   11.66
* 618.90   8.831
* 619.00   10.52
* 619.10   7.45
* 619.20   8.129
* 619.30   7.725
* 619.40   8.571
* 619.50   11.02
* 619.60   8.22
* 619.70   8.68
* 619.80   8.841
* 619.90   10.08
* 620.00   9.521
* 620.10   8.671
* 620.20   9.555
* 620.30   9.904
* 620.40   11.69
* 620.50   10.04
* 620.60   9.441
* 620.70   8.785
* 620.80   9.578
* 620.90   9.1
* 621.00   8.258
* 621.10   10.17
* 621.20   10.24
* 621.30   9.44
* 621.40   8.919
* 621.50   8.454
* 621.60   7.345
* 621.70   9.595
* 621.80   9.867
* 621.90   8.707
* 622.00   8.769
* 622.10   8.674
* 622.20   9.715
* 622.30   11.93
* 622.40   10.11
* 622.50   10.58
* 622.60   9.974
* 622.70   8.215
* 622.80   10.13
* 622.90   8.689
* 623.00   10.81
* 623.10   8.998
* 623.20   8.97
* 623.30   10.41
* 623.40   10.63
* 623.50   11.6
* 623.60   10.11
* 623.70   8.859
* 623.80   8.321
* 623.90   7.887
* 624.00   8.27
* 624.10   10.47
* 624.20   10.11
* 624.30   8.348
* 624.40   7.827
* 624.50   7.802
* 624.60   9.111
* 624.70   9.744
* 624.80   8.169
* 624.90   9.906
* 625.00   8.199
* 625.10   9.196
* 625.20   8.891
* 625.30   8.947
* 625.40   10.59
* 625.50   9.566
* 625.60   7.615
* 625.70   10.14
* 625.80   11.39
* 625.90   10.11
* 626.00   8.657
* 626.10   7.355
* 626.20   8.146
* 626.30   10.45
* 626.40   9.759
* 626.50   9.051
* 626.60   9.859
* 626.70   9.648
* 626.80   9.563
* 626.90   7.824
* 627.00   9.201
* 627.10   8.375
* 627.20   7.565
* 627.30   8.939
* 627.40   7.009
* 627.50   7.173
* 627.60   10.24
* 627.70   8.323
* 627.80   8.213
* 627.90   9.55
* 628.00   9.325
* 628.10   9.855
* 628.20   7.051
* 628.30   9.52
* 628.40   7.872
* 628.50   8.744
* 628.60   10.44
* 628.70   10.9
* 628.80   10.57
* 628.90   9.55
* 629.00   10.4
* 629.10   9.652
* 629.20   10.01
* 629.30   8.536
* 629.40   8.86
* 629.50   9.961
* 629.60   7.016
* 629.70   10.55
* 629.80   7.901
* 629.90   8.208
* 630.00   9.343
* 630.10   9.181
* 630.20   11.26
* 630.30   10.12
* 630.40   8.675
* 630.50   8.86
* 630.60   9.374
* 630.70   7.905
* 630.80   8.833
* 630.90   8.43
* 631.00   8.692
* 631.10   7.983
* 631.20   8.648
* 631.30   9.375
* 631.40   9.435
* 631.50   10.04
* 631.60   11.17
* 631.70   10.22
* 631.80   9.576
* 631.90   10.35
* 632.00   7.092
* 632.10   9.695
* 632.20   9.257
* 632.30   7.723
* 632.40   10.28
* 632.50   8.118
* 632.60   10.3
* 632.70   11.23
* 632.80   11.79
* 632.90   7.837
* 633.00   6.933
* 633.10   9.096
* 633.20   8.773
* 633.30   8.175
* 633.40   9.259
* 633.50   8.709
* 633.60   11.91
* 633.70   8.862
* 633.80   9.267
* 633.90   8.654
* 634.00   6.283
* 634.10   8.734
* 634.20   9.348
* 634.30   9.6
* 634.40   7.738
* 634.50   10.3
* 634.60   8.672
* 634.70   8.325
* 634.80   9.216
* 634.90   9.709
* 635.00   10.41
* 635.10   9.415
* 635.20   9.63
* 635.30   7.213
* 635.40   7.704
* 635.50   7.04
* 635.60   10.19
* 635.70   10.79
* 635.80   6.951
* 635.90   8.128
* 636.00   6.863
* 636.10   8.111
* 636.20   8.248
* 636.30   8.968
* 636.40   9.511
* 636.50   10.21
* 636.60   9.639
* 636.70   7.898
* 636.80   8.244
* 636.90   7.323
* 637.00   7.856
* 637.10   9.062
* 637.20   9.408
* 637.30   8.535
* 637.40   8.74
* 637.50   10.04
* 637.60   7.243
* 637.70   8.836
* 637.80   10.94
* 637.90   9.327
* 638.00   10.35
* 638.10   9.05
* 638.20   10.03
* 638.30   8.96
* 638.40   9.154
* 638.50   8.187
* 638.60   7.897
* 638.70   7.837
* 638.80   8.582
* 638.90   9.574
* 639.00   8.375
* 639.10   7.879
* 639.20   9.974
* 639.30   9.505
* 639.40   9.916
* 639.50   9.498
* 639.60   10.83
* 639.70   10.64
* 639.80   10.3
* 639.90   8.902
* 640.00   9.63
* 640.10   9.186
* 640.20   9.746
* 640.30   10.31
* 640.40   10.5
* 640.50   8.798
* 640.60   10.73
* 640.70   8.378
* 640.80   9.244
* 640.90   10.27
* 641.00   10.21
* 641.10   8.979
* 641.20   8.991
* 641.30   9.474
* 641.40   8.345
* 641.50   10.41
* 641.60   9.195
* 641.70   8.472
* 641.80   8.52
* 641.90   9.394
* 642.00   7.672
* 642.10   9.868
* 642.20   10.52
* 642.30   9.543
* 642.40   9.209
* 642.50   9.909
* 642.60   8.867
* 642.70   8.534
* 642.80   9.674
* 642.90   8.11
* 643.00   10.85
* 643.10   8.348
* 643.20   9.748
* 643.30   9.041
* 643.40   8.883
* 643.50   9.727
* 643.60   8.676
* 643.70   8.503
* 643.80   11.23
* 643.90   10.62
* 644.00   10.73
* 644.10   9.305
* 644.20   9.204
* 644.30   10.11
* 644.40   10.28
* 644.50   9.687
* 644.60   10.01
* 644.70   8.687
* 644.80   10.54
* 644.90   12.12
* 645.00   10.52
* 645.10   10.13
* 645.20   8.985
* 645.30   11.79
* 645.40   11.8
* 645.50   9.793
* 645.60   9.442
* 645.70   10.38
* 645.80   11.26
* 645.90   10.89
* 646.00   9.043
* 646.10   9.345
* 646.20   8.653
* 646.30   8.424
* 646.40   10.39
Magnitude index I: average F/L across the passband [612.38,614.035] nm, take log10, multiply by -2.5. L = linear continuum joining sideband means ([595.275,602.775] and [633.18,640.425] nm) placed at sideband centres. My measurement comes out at 0.06 mag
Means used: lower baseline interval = 9.43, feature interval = 8.77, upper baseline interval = 9.02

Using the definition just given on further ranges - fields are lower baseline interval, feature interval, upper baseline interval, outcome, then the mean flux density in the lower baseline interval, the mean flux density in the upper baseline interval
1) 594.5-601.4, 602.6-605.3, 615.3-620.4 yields 0.07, 9.34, 9.28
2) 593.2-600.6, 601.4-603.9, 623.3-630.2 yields 0.05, 9.29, 9.14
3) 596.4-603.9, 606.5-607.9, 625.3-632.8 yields 0.03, 9.2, 9.21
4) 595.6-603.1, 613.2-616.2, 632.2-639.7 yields 0.03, 9.39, 8.97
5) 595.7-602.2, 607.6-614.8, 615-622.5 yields 0.03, 9.44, 9.32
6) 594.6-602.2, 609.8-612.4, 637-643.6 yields 0.02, 9.37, 9.29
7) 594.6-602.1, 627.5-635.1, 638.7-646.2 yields 0.04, 9.39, 9.63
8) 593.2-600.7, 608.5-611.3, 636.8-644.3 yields 0.01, 9.28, 9.3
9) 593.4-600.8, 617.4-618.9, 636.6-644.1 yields -0.04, 9.26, 9.27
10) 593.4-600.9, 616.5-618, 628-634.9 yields 0.02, 9.25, 9.18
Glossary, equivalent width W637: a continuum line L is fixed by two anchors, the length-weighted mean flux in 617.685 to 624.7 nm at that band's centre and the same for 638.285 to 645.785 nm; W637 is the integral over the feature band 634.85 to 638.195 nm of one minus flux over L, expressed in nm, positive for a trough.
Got 0.23 nm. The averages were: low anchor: 9.4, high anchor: 9.56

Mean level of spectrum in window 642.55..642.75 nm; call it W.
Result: 8.7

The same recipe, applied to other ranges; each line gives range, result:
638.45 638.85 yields 8.13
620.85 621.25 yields 9.44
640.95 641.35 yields 9.41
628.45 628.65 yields 9.59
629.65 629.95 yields 8.89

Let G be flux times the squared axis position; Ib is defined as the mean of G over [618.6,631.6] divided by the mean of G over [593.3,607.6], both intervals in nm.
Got 1.09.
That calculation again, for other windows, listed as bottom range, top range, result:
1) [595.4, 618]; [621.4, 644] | 1.09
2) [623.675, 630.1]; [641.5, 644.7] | 1.10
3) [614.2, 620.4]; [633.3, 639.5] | 1.02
